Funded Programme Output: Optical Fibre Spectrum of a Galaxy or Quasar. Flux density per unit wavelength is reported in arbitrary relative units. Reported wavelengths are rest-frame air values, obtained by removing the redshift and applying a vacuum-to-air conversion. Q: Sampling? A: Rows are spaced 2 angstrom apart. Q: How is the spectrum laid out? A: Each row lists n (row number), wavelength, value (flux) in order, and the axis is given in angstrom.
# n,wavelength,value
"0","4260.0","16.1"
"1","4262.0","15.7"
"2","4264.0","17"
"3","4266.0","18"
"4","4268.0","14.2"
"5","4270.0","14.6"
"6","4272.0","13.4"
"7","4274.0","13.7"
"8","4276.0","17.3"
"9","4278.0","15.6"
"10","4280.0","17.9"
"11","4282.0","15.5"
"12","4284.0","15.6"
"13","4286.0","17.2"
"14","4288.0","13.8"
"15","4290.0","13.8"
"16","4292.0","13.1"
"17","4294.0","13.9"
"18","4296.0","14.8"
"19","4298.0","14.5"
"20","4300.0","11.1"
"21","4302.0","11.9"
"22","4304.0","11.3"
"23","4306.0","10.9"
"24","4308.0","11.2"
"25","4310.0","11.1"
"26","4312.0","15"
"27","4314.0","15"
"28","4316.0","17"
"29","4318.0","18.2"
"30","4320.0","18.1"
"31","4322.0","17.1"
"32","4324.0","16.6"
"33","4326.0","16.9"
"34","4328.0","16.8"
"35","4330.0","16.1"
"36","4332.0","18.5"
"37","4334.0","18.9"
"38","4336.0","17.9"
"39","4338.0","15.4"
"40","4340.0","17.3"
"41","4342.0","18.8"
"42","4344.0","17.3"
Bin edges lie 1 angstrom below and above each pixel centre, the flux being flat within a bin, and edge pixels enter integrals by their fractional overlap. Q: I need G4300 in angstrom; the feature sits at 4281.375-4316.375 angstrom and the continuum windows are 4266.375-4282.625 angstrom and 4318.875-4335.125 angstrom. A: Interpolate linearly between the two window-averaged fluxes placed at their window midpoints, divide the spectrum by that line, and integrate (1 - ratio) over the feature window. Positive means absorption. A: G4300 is 5.7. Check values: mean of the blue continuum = 15.4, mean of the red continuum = 17.4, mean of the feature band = 13.6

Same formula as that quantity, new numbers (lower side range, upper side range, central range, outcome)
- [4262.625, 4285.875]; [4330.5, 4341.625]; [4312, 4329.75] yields 0.3 angstrom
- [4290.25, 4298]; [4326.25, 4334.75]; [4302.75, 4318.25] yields 2.1 angstrom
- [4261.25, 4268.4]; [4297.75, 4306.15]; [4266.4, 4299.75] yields -1.9 angstrom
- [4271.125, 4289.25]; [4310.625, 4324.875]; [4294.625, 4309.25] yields 3.5 angstrom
